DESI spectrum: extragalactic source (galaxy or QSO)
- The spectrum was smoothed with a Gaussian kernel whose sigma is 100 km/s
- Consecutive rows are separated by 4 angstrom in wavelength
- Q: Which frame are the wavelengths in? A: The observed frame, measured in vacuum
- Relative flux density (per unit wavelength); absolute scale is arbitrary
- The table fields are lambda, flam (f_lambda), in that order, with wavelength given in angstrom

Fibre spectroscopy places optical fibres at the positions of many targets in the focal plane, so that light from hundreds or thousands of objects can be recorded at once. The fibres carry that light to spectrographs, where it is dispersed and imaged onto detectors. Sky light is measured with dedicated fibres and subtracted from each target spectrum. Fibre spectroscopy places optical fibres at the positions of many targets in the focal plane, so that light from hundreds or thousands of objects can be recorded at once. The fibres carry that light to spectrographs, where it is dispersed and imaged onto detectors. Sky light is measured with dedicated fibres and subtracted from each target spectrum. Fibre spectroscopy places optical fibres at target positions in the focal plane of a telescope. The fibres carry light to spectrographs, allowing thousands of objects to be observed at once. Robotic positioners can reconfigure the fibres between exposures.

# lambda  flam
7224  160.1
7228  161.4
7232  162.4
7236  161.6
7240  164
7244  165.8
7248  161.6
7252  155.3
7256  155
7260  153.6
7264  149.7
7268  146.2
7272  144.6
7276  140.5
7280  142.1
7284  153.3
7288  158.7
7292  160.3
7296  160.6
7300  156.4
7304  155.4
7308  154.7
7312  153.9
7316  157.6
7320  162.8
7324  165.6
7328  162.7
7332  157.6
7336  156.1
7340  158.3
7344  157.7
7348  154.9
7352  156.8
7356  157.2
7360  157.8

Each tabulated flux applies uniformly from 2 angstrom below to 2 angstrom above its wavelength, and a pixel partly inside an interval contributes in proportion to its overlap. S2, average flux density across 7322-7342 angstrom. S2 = 160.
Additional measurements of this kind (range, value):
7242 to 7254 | 161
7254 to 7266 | 153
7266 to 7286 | 145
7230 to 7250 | 163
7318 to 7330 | 164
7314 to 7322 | 160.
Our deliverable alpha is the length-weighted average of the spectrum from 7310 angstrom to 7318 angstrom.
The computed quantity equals 156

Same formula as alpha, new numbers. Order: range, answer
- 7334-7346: 157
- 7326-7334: 160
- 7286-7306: 158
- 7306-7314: 154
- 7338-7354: 157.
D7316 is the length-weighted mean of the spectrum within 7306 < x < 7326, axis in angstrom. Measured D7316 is 159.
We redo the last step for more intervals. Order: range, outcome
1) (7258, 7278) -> 147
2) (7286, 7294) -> 160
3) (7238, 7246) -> 165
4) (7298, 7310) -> 156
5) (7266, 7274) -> 145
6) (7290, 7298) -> 160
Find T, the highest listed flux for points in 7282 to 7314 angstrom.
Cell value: 160.6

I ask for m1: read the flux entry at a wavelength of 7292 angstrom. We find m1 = 160.3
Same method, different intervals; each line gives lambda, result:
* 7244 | 165.8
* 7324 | 165.6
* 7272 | 144.6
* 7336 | 156.1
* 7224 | 160.1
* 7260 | 153.6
